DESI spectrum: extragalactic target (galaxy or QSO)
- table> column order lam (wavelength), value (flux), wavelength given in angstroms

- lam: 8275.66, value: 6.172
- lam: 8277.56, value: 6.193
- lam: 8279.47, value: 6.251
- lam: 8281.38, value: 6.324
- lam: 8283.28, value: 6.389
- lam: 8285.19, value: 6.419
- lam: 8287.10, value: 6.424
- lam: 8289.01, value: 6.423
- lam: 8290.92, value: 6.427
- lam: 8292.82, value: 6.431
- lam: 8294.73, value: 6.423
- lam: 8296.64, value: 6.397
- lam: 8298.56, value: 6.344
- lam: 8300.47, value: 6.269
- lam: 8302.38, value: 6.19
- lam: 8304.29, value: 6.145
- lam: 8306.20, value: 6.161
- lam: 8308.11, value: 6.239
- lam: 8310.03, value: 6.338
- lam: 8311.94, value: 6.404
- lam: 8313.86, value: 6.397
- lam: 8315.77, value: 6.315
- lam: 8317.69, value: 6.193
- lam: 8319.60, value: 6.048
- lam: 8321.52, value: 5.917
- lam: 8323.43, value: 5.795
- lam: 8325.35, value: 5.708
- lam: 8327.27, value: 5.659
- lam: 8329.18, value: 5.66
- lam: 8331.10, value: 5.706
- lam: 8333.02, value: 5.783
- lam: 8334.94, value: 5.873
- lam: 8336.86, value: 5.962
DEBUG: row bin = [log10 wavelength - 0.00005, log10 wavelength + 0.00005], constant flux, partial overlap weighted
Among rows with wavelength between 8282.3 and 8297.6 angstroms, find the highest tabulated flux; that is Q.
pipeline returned 6.431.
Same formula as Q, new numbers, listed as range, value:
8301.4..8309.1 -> 6.239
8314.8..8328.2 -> 6.315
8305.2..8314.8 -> 6.404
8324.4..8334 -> 5.783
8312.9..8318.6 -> 6.397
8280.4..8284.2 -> 6.389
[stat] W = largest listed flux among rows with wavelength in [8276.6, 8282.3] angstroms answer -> 6.324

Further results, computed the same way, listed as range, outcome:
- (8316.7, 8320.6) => 6.193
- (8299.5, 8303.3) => 6.269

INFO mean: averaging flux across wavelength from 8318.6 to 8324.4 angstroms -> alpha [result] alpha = 5.93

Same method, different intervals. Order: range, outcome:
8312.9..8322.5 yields 6.18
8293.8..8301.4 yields 6.35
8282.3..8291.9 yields 6.42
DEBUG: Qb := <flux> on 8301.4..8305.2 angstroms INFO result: 6.17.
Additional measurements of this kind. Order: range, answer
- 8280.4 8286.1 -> 6.38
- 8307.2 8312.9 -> 6.32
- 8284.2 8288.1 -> 6.41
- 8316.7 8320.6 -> 6.11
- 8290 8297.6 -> 6.42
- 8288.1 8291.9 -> 6.44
